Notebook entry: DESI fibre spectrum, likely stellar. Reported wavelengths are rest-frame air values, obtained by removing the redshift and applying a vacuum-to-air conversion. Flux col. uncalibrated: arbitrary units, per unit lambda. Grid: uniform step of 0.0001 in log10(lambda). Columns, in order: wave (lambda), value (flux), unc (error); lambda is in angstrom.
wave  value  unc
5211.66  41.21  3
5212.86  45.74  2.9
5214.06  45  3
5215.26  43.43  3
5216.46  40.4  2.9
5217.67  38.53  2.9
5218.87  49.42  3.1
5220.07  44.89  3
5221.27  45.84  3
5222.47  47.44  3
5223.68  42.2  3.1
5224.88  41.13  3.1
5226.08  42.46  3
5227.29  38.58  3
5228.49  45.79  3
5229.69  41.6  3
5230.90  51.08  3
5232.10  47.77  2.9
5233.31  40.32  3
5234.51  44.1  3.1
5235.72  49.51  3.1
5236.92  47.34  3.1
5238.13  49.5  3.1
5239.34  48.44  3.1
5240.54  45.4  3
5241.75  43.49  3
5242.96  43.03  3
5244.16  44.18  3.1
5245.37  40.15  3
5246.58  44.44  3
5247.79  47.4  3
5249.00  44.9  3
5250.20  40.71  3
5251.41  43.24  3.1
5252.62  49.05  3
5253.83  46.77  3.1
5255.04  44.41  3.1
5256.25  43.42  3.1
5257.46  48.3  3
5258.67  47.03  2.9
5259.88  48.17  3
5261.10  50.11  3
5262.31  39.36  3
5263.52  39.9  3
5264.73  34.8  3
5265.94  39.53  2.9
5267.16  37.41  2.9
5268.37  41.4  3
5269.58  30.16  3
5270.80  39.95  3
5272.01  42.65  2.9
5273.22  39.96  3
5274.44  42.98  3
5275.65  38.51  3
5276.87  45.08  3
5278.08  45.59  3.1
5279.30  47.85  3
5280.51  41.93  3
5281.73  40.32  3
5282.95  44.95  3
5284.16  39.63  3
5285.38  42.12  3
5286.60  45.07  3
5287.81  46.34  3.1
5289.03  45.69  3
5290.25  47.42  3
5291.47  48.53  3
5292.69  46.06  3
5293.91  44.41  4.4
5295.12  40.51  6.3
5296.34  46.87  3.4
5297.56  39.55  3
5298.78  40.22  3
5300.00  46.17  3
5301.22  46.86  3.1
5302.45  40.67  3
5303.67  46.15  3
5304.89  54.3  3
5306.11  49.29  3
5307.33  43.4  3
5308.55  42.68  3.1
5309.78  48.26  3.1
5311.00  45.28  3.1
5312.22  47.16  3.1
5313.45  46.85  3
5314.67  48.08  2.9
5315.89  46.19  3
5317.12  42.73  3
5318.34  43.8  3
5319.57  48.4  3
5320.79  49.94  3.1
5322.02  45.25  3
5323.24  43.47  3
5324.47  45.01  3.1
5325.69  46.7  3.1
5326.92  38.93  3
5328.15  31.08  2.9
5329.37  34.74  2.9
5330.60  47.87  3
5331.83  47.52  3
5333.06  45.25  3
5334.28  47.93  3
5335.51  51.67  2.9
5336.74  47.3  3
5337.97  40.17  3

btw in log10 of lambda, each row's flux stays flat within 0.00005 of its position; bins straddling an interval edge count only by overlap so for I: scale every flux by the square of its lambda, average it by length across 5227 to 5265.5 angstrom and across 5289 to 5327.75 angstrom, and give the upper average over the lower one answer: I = 1.04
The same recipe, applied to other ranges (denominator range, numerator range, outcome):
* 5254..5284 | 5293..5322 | 1.09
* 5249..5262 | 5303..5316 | 1.05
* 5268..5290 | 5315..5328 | 1.07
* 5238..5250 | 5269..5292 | 0.97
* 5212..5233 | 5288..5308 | 1.06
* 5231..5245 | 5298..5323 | 1.03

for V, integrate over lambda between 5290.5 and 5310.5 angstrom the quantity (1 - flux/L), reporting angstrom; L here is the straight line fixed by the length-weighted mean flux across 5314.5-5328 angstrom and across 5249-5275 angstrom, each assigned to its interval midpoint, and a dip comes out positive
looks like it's -0.6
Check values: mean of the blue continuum 42.4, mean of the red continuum 44.7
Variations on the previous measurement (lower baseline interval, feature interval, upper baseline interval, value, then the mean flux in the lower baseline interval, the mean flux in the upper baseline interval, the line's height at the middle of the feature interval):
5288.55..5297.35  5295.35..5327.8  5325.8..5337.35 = -0.5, 45.4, 43.7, 44.6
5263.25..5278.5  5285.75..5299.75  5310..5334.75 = -0.9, 39.8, 44.7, 41.9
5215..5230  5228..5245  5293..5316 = -0.8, 43.2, 45.4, 43.6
